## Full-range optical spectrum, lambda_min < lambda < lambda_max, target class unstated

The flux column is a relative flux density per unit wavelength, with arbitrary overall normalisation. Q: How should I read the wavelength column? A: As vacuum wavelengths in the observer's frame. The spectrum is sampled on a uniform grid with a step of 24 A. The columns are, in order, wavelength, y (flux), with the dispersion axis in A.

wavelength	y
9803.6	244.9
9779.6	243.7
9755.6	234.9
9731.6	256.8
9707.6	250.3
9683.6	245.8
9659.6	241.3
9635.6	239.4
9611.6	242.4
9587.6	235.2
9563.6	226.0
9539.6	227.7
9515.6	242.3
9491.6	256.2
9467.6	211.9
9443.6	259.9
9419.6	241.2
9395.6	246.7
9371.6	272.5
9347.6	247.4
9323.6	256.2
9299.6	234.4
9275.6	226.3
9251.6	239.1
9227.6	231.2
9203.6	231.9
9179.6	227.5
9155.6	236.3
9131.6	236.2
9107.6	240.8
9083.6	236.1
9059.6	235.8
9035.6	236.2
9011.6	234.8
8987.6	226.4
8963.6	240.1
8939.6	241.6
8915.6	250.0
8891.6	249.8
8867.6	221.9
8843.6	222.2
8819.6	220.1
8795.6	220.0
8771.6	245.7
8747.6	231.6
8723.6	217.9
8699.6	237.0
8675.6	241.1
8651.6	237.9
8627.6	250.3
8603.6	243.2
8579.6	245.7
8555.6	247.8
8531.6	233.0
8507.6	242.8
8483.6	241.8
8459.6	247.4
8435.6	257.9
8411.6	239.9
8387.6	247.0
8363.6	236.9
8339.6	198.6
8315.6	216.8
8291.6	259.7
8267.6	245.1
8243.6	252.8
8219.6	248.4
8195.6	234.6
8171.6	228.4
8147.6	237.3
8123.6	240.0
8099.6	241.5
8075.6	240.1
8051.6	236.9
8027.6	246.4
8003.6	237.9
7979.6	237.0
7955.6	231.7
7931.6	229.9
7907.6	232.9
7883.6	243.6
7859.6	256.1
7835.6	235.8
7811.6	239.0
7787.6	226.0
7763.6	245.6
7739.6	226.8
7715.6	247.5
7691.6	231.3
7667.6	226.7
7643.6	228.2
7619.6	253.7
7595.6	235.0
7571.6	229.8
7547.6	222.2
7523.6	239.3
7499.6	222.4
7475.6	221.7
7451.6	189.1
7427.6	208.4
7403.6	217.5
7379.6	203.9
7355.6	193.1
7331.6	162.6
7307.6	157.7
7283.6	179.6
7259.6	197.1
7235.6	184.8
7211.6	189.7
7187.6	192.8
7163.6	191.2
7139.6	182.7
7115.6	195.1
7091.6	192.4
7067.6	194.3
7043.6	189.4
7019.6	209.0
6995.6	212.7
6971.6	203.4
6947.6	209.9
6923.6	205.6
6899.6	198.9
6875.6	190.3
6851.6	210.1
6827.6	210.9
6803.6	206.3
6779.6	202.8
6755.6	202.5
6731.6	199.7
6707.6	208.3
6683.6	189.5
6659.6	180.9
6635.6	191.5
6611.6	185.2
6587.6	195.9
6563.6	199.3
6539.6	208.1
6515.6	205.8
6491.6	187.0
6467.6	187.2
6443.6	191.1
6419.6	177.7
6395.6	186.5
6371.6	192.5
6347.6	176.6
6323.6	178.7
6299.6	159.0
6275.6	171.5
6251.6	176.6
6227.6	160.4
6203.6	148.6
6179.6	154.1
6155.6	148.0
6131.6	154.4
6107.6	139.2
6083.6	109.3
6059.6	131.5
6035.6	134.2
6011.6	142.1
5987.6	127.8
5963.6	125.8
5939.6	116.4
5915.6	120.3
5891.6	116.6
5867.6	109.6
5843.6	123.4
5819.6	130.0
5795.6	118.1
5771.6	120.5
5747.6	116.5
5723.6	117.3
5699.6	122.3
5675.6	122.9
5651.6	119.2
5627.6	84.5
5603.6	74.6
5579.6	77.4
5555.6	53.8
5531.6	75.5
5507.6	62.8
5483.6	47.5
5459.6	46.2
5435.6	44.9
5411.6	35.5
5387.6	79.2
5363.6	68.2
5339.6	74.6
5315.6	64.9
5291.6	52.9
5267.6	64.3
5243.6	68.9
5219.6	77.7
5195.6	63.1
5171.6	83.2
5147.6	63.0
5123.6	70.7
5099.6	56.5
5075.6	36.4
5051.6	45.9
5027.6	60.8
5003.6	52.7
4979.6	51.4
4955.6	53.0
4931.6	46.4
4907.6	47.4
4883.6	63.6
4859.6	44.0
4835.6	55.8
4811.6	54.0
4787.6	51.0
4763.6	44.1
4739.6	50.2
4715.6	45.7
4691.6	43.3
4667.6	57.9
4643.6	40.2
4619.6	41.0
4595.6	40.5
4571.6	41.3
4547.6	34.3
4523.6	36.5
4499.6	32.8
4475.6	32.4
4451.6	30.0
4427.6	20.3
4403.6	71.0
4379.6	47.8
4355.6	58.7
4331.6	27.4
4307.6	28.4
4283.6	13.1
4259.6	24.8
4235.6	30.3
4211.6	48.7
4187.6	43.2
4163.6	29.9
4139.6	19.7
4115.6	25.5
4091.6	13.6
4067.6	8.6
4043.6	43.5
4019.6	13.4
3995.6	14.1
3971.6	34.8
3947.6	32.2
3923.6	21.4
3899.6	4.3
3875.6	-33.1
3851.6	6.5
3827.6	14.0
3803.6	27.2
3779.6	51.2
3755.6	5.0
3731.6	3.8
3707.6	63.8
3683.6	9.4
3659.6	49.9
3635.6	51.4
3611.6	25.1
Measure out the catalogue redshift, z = 0.41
